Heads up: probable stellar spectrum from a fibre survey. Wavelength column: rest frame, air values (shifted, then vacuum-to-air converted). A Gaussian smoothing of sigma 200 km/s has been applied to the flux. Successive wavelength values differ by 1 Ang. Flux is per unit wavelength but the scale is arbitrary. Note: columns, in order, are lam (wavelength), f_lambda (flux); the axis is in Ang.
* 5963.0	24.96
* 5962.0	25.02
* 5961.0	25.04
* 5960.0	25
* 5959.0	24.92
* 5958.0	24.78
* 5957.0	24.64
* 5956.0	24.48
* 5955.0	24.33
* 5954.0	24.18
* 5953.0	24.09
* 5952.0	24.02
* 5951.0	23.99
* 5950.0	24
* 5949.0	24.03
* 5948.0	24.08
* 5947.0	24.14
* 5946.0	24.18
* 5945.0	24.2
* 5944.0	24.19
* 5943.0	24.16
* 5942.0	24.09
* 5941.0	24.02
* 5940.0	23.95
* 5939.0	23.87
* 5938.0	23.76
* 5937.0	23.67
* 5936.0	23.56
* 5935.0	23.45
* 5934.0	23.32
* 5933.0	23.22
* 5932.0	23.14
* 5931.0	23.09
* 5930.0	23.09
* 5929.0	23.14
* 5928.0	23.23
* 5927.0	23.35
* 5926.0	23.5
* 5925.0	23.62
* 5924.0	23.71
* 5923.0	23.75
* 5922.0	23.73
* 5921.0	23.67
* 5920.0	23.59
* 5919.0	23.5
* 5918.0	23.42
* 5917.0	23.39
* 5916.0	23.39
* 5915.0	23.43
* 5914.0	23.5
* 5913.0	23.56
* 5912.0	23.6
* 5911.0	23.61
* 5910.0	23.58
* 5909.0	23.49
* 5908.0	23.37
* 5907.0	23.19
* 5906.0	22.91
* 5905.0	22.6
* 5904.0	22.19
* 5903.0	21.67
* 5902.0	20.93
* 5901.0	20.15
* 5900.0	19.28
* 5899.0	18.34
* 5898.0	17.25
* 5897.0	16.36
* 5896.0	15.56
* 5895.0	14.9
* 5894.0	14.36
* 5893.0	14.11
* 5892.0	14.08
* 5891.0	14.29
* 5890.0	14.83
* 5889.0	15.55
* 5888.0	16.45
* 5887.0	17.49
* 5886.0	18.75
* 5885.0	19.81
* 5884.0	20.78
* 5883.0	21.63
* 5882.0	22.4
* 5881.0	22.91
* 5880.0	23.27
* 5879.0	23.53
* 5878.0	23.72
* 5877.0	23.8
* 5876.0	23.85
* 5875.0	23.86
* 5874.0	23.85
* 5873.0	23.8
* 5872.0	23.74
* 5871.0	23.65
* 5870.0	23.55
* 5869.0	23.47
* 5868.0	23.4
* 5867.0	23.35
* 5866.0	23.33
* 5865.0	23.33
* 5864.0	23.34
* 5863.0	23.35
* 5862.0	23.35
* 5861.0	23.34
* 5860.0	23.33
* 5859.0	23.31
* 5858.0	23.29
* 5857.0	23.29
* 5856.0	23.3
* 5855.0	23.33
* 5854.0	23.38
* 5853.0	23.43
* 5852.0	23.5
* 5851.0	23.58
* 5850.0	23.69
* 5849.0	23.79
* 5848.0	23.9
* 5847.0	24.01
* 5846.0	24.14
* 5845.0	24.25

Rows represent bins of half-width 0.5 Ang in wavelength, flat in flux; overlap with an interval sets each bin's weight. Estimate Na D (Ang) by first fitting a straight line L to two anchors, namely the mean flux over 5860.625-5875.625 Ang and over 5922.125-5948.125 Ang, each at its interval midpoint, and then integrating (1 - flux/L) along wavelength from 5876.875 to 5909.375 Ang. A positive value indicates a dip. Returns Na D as 5.7 Ang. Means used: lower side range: 23.5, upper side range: 23.7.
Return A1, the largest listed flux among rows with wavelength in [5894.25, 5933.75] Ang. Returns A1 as 23.75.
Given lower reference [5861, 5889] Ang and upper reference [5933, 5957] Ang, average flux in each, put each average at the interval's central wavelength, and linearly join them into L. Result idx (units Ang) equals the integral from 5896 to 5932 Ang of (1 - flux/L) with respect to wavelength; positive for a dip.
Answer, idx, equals 1.3 Ang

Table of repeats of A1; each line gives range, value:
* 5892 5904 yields 22.19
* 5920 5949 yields 24.2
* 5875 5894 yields 23.86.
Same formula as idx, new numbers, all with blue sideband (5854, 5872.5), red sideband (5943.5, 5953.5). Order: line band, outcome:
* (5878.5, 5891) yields 2.1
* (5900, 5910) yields 0.6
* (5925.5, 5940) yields 0.3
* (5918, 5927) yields 0.1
